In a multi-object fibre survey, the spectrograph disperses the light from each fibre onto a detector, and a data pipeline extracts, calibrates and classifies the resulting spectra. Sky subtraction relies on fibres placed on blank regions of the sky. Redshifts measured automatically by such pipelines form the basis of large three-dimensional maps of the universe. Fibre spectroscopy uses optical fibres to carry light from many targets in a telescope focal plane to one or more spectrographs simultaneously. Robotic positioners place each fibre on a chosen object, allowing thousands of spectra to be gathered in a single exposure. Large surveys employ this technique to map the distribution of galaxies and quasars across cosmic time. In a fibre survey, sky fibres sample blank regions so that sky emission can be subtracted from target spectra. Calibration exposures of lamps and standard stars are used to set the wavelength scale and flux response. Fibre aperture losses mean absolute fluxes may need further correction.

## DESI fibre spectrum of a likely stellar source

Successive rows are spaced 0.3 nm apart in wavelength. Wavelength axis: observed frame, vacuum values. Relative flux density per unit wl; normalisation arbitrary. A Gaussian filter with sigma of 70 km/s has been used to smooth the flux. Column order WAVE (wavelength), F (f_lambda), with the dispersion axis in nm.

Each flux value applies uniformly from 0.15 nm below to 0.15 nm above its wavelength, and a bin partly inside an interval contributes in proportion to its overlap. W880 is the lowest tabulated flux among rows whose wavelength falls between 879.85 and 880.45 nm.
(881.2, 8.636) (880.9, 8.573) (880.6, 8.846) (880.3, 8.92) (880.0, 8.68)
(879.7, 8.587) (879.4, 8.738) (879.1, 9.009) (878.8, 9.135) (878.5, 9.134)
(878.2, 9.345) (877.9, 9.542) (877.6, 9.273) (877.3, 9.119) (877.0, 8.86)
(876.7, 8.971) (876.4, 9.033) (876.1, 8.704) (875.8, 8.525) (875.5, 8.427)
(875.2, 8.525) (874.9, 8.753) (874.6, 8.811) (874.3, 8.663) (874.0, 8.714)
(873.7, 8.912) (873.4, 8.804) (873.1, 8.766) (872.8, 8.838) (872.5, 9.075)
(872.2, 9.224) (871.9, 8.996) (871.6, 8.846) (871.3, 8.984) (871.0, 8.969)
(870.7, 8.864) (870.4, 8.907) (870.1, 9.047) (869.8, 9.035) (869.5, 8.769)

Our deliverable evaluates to 8.68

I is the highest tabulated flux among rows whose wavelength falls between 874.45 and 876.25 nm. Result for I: 8.811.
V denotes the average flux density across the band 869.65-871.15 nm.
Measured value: 8.96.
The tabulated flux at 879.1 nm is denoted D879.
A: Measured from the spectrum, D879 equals 9.009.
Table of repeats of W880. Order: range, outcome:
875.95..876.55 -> 8.704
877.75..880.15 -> 8.587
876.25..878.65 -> 8.86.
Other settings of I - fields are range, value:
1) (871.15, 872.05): 8.996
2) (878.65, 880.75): 9.135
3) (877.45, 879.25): 9.542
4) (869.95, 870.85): 9.047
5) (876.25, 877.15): 9.033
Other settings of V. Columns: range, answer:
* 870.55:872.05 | 8.93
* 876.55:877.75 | 9.06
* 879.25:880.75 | 8.75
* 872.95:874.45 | 8.77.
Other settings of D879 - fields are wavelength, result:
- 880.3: 8.92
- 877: 8.86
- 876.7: 8.971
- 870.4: 8.907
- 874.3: 8.663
